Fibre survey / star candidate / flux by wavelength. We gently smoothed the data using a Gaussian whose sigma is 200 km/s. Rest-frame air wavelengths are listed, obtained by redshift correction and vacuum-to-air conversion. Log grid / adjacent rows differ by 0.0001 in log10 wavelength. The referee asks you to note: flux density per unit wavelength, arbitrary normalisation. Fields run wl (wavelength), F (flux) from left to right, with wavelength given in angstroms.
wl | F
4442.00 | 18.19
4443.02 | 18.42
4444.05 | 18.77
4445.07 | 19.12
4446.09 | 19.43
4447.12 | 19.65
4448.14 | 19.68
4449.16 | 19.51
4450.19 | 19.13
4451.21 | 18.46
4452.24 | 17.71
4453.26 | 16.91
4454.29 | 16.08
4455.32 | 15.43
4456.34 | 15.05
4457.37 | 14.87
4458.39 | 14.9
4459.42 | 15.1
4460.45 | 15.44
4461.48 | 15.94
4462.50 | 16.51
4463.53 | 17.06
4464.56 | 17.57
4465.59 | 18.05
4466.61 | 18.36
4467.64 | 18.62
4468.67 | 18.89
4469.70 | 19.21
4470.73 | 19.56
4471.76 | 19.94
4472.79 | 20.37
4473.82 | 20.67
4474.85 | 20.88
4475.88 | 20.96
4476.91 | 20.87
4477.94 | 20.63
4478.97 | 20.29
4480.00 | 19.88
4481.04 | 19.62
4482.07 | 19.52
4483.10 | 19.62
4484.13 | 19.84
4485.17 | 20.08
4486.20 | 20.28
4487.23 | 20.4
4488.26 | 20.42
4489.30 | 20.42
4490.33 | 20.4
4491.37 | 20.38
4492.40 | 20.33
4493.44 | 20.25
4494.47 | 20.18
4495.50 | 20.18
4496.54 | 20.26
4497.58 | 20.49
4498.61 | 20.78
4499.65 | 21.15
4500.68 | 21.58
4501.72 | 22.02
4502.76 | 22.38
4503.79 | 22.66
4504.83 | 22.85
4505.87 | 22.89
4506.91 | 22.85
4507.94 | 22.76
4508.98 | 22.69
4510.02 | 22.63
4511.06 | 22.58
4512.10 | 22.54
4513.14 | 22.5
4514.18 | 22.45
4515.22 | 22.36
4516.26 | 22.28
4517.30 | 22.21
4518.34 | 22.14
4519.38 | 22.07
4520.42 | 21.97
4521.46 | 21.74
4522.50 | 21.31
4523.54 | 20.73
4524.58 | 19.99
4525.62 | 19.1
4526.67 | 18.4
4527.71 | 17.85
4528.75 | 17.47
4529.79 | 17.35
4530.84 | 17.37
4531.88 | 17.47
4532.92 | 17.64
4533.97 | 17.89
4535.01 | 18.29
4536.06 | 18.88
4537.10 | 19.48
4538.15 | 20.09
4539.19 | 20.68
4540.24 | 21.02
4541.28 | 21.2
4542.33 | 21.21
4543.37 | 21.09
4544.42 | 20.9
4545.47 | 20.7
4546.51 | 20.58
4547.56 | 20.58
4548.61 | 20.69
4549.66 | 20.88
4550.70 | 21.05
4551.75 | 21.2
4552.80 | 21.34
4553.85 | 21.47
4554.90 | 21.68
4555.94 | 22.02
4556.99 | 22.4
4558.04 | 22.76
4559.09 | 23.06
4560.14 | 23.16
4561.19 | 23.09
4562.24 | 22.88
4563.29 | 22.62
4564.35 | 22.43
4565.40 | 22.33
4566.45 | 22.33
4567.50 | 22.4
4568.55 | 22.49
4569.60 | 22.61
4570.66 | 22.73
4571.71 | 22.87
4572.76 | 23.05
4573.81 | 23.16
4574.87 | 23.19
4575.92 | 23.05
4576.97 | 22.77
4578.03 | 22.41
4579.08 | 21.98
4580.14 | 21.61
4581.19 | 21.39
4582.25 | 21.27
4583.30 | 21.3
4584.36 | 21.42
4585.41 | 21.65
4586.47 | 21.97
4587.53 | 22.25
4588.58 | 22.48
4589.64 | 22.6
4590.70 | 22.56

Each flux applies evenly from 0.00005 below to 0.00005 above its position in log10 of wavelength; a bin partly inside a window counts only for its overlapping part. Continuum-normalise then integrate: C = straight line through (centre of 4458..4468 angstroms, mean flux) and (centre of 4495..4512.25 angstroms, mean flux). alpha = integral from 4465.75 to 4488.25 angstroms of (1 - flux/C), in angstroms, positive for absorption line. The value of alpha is -1.7 angstroms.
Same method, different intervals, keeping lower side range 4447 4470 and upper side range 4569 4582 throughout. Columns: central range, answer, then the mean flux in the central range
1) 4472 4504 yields -3.4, 20.6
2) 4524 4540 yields 1.5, 18.6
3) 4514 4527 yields -0.8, 21.3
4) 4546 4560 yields 0.0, 21.6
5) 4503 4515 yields -1.9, 22.7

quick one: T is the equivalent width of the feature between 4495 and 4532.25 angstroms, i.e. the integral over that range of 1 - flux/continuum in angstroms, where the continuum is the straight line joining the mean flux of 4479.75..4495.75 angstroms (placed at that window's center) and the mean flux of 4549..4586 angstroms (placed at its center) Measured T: -0.6 angstroms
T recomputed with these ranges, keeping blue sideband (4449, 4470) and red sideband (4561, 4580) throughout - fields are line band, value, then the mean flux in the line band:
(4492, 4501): -0.79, 20.6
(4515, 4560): 1.03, 20.5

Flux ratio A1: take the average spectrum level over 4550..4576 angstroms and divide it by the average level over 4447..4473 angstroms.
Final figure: 1.28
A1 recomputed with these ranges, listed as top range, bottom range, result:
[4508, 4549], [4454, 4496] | 1.09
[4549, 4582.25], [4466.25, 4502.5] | 1.10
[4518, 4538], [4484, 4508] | 0.92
